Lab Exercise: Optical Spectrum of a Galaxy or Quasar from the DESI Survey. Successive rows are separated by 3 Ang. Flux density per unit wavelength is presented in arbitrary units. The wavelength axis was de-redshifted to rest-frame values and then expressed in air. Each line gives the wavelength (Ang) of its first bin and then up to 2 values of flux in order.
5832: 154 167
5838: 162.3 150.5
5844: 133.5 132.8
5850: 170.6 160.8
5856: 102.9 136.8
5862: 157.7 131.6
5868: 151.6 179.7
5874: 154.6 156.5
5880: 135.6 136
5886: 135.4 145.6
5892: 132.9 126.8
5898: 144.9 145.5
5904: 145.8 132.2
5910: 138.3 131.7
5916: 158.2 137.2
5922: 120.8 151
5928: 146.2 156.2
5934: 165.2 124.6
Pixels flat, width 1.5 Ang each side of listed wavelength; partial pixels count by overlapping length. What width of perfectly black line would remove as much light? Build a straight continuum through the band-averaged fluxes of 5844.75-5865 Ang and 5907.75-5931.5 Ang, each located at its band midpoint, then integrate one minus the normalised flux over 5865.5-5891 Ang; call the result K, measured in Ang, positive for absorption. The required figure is -1.1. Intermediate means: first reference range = 142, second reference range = 142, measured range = 148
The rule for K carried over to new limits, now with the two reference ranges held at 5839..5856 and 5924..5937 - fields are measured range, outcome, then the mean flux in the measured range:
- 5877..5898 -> 1.5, 138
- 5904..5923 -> 1.6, 138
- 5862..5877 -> -0.8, 155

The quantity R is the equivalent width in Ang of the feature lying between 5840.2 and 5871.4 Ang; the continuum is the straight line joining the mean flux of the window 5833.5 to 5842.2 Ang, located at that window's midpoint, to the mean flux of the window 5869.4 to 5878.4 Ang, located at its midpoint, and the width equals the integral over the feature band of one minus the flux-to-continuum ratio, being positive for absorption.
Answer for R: 3.27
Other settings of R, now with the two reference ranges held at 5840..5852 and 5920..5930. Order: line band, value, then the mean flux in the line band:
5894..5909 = 0.3 Ang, 139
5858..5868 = 0.1 Ang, 144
